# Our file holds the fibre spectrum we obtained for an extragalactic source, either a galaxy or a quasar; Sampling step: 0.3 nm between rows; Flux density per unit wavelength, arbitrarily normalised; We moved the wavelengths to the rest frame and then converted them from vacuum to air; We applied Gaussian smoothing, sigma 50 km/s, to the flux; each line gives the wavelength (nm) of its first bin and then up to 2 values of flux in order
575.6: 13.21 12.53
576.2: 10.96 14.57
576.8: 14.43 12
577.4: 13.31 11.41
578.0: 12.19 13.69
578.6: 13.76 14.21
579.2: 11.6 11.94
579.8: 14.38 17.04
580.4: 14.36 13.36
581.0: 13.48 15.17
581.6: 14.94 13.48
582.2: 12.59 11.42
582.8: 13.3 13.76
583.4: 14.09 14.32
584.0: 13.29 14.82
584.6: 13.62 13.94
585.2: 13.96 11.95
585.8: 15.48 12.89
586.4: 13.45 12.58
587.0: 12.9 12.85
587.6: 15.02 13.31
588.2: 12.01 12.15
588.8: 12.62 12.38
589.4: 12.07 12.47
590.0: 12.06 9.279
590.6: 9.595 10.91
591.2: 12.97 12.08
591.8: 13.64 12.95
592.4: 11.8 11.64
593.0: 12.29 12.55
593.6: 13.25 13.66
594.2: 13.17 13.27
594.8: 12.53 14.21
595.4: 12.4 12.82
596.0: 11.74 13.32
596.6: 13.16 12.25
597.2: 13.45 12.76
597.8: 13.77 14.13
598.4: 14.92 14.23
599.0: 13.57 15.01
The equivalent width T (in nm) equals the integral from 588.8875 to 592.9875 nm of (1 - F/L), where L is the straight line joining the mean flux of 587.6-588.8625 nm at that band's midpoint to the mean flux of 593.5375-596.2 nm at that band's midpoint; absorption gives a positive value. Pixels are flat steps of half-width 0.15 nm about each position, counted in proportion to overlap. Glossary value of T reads 0.33 nm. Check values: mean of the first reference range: 12.8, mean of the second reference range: 13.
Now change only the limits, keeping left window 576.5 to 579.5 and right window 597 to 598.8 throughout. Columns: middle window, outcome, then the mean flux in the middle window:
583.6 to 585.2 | -0.09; 14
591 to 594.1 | 0.21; 12.7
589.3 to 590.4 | 0.16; 11.5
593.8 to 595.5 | 0.06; 13.2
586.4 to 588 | 0.00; 13.3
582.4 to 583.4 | 0.01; 13.1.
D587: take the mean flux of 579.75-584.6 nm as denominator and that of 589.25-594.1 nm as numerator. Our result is 0.87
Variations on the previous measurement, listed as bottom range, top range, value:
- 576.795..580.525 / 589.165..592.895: 0.88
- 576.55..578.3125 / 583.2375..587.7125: 1.06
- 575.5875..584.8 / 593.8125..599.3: 0.99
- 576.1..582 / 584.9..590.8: 0.93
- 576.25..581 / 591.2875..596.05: 0.95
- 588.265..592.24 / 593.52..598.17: 1.10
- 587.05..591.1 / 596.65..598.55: 1.12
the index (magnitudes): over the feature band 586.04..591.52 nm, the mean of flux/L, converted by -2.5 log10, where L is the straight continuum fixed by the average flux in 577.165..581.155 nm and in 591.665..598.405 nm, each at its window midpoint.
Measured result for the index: 0.07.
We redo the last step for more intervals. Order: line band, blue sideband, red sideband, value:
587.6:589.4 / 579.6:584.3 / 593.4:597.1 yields 0.07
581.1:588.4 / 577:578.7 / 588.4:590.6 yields -0.12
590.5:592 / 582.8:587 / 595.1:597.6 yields 0.11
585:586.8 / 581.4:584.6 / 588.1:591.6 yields -0.05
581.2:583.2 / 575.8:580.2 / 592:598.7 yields -0.03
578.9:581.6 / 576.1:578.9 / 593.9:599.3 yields -0.07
